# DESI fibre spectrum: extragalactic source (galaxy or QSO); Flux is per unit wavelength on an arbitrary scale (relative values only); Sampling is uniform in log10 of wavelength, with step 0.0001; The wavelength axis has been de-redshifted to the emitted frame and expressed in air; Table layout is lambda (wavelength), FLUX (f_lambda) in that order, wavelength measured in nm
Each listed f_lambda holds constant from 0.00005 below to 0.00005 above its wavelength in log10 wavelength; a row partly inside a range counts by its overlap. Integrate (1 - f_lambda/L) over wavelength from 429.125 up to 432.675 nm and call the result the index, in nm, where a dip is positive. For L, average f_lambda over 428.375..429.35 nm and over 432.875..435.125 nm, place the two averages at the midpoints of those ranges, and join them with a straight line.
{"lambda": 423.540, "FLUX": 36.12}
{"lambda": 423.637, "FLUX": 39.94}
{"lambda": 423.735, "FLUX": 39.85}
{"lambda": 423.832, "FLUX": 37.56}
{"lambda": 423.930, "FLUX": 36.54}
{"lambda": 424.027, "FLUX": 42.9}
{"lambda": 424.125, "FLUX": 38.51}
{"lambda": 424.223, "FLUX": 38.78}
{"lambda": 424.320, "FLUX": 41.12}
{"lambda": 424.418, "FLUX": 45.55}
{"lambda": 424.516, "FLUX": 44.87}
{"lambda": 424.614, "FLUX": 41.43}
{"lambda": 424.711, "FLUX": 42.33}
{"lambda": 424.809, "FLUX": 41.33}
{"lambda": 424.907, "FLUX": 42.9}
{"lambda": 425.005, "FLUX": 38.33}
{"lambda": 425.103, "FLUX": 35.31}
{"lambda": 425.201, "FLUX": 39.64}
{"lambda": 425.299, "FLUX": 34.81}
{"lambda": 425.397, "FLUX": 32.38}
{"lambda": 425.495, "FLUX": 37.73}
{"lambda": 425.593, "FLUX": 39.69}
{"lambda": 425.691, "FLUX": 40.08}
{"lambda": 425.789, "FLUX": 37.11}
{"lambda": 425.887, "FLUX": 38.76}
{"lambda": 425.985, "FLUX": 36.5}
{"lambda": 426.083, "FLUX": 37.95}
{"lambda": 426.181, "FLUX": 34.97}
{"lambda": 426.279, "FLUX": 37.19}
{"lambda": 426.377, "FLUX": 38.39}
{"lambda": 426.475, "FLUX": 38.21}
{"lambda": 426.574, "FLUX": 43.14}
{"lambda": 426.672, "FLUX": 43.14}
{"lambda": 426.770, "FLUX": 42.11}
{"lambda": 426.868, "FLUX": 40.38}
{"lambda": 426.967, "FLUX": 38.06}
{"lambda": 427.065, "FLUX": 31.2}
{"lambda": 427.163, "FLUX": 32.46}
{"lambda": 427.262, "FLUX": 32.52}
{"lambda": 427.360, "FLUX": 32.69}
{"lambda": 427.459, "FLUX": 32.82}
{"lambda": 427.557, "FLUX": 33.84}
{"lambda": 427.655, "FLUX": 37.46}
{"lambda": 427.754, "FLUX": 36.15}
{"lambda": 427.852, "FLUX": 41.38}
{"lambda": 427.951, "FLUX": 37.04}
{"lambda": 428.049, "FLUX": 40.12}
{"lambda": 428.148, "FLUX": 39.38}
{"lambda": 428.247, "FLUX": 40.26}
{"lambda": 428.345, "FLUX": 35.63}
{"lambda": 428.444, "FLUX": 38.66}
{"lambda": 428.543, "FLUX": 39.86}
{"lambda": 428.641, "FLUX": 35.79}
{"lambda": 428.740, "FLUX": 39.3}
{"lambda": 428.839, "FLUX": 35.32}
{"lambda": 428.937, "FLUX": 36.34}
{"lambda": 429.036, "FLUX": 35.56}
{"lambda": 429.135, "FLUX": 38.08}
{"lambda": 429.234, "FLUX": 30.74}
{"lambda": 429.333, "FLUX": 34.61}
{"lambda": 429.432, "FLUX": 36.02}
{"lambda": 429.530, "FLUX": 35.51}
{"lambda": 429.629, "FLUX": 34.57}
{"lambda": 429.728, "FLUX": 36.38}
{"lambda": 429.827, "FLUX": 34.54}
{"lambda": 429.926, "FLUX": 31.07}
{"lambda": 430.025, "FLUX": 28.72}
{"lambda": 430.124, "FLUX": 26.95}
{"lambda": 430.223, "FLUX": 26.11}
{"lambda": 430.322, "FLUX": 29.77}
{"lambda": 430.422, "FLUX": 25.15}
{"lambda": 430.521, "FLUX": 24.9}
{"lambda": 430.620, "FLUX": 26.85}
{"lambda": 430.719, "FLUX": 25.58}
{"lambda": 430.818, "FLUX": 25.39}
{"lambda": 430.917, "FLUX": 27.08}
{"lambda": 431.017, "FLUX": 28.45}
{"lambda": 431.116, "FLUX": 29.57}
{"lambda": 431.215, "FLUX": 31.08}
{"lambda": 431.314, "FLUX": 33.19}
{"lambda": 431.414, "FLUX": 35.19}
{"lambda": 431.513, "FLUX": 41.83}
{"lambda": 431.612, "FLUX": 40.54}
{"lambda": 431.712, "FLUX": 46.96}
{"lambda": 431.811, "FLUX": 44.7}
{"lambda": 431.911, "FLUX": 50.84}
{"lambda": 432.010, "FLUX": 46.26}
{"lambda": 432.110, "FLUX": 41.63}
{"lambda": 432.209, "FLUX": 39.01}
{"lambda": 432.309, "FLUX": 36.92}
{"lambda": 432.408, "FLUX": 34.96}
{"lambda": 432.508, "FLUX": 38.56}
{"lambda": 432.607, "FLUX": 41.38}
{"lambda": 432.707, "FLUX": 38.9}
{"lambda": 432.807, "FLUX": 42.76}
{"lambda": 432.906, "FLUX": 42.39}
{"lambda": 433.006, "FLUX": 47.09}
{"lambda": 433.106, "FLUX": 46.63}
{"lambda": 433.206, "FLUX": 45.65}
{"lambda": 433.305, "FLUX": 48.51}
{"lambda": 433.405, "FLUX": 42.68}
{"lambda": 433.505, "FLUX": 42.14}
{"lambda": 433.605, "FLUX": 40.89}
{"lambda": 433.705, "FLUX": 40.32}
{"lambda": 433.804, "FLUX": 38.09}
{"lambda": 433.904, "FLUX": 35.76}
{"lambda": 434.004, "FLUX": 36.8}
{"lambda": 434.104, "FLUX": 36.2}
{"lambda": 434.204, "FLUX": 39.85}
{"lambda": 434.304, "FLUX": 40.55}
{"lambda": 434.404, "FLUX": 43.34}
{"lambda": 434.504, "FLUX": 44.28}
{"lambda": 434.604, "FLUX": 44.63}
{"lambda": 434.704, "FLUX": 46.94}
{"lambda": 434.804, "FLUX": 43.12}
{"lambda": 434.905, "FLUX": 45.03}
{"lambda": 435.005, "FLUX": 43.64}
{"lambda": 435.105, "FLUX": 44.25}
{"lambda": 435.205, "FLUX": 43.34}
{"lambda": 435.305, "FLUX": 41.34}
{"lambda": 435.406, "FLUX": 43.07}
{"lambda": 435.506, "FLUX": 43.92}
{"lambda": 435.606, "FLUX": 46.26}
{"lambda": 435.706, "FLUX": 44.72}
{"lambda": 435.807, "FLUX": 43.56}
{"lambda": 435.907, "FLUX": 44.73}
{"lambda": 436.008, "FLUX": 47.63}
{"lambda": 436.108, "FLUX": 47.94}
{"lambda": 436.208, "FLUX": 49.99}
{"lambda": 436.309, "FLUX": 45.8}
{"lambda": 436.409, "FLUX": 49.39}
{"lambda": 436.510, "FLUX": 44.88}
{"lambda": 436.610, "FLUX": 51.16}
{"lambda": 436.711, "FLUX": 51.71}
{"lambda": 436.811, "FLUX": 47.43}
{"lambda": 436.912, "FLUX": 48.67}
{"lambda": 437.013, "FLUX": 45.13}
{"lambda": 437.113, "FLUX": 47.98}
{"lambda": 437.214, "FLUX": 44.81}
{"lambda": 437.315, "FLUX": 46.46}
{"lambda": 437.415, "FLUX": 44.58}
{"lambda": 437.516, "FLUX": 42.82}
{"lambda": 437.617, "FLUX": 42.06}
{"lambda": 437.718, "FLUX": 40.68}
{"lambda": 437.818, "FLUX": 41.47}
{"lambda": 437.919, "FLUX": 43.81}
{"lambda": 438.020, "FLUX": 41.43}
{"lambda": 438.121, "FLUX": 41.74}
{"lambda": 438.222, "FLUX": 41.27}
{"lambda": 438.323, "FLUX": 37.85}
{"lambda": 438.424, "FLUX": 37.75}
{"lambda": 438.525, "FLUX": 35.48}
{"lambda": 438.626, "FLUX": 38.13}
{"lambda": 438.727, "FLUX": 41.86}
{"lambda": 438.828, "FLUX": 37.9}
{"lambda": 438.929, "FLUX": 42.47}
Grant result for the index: 0.413 nm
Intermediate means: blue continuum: 36.4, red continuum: 42.5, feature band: 34.4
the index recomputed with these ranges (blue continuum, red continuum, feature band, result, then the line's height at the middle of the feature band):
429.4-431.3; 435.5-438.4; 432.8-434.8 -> -0.245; 37.7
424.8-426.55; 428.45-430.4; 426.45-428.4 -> -0.075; 36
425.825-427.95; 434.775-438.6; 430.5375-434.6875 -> 0.234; 41.3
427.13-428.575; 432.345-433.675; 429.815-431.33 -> 0.441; 39.7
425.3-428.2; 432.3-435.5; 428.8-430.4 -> 0.251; 39.2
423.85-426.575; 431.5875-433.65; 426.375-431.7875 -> 0.819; 41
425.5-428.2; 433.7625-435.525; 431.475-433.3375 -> -0.104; 40.6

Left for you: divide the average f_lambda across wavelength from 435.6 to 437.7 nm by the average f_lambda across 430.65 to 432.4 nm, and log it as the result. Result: 1.3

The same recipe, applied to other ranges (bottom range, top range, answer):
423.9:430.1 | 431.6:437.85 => 1.17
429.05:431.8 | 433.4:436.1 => 1.32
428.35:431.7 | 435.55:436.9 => 1.44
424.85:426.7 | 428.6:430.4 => 0.88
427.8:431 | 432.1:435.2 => 1.25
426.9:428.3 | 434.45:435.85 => 1.22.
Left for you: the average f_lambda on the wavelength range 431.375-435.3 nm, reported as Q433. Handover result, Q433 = 42.1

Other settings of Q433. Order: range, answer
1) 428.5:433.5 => 36.4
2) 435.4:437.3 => 46.9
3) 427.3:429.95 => 36.3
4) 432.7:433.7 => 43.8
